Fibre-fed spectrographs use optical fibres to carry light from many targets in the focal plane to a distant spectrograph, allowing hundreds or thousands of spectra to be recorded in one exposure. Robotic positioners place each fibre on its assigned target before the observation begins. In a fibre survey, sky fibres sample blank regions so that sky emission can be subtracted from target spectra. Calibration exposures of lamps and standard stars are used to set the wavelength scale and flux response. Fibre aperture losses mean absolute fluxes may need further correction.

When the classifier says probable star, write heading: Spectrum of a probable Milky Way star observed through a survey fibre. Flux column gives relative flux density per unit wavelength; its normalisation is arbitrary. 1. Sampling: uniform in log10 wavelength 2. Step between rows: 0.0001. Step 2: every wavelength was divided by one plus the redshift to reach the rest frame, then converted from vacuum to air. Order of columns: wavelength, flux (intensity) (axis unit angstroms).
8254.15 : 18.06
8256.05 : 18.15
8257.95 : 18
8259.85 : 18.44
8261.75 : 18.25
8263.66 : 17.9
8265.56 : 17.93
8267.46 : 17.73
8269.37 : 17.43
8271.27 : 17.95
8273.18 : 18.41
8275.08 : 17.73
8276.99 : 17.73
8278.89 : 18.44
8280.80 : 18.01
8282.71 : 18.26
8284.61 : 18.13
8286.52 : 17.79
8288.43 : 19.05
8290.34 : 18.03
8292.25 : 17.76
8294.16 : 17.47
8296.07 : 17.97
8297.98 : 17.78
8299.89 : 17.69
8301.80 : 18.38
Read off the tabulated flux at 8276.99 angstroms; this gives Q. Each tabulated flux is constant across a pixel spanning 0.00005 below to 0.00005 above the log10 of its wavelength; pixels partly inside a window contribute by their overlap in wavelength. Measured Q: 17.73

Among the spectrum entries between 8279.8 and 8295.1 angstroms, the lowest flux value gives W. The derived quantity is 17.47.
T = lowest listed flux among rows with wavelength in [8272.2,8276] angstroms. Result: 17.73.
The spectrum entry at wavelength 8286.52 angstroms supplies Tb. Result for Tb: 17.79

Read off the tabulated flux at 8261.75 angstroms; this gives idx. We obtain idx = 18.25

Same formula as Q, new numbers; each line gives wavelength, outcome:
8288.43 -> 19.05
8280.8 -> 18.01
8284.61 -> 18.13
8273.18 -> 18.41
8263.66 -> 17.9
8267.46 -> 17.73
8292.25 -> 17.76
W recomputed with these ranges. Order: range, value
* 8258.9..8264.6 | 17.9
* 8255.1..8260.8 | 18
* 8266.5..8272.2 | 17.43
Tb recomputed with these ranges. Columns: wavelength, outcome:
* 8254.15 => 18.06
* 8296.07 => 17.97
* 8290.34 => 18.03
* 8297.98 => 17.78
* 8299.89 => 17.69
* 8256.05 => 18.15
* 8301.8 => 18.38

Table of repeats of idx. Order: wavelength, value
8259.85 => 18.44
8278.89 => 18.44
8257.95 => 18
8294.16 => 17.47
